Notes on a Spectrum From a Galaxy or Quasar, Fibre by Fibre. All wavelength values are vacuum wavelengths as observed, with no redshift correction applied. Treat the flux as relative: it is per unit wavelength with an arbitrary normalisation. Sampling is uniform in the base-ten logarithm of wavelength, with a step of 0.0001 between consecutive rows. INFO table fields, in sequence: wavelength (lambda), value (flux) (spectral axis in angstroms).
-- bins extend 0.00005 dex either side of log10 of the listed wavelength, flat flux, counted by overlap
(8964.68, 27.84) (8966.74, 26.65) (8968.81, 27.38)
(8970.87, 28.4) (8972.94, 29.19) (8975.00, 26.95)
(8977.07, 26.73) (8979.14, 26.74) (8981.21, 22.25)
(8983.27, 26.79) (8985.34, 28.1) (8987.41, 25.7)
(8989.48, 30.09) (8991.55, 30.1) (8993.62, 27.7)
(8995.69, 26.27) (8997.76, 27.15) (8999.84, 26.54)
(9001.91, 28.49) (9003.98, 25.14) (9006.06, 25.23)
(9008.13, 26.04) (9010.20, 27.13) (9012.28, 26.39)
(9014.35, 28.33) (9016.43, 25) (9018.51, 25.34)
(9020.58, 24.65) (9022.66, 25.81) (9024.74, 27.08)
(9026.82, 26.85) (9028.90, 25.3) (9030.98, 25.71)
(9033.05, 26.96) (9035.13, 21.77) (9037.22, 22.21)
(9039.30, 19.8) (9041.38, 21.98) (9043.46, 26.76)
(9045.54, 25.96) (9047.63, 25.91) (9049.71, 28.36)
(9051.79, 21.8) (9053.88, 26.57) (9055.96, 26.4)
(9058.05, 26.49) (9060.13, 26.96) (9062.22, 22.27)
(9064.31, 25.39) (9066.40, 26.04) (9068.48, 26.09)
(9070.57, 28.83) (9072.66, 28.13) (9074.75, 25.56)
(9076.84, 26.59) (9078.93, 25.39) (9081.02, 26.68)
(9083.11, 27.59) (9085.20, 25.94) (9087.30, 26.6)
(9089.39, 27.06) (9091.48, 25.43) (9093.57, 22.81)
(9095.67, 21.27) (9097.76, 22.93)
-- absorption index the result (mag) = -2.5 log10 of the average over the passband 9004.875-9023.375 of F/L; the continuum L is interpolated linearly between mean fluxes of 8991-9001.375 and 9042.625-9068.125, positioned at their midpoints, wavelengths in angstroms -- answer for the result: 0.040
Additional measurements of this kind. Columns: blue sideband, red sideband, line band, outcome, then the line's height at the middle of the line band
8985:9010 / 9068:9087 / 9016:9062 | 0.08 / 27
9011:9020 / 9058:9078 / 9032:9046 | 0.12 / 26.2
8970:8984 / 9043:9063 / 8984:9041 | 0.01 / 26.3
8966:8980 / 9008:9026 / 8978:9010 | 0.00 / 26.9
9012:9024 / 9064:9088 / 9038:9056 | 0.07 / 26.3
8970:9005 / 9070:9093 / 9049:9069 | 0.05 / 26.7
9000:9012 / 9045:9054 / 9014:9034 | 0.00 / 26.1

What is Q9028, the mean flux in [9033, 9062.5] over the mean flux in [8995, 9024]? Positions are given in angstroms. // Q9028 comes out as 0.9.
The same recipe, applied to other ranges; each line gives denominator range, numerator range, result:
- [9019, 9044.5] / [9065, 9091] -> 1.08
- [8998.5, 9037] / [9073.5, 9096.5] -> 0.99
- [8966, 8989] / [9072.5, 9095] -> 0.97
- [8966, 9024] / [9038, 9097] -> 0.95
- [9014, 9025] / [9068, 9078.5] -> 1.05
